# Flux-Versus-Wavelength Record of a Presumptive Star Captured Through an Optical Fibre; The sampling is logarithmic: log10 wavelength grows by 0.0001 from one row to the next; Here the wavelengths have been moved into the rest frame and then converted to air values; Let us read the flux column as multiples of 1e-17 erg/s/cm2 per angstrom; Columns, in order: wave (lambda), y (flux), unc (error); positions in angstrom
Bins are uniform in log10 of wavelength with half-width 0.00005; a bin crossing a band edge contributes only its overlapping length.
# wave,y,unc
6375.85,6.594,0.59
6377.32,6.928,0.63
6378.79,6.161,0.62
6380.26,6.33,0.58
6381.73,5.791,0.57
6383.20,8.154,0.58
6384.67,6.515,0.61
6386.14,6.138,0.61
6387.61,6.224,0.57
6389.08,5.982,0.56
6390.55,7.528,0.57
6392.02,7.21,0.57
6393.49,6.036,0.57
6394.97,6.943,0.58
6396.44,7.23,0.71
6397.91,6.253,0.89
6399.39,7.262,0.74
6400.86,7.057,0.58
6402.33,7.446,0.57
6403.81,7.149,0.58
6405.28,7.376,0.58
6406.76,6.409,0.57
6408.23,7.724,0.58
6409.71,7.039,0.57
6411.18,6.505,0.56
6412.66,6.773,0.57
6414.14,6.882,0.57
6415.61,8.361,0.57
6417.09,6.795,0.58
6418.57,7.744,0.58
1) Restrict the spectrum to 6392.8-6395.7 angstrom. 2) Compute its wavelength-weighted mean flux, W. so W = 6.48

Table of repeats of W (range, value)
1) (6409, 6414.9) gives 6.81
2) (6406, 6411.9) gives 6.92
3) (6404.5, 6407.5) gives 6.91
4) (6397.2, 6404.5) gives 7.03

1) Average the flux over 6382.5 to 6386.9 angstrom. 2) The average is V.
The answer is 6.92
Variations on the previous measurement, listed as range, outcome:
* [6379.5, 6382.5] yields 6.08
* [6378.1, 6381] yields 6.24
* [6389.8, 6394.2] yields 6.93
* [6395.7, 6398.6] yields 6.76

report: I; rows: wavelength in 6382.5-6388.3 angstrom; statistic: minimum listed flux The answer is 6.138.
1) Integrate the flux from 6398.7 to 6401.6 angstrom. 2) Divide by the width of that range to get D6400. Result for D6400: 7.18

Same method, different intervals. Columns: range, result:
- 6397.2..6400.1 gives 6.74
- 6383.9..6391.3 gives 6.49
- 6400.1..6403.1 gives 7.26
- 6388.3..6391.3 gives 6.76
